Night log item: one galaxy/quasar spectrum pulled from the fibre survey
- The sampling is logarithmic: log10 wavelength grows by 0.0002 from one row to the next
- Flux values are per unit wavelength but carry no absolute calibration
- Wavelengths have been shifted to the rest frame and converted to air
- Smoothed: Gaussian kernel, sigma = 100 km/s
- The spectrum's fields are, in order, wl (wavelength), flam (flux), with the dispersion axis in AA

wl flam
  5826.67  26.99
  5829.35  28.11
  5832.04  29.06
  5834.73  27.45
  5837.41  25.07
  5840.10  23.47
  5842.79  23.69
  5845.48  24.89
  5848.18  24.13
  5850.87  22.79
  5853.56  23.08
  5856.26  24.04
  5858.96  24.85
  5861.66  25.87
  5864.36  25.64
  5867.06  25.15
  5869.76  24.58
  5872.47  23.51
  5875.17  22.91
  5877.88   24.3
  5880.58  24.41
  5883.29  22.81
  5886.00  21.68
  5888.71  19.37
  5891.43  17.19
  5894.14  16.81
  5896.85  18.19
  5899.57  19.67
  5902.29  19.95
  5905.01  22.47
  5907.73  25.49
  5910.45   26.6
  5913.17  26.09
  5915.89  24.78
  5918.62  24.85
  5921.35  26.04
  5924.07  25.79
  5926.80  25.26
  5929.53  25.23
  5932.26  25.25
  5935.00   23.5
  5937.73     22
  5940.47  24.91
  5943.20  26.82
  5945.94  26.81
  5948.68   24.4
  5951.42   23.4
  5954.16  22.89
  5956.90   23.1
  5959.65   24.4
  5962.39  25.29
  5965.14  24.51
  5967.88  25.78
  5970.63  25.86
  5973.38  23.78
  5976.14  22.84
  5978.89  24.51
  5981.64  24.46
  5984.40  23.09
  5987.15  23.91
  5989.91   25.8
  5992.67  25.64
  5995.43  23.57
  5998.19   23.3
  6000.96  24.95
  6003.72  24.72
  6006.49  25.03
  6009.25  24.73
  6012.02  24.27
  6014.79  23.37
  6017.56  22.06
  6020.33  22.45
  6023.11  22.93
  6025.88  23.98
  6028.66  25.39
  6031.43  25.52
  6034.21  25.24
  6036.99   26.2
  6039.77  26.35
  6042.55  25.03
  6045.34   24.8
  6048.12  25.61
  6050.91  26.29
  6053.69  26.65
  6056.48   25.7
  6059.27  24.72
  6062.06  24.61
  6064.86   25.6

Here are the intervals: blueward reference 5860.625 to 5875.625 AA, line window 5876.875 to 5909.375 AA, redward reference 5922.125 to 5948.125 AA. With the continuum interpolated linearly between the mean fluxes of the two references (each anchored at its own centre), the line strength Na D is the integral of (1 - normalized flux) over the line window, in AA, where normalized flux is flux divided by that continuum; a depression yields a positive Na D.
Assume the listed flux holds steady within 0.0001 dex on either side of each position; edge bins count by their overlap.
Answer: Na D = 4.96 AA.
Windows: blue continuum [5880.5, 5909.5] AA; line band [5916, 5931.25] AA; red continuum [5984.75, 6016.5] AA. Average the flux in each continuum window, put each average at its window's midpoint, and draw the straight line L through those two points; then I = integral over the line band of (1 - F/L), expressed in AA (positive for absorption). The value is -2.61 AA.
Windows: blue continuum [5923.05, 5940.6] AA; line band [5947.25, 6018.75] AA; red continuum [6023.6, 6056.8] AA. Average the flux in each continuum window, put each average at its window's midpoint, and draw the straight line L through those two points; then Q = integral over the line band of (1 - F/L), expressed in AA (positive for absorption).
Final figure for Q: 2.1 AA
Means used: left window 24.5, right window 25.5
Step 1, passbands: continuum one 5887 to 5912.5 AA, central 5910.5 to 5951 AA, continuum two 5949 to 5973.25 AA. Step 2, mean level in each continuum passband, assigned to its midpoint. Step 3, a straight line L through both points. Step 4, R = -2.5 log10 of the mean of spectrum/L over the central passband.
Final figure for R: -0.12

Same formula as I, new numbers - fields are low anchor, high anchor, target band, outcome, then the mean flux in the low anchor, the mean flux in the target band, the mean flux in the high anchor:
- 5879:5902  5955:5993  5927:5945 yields -1.8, 20.1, 24.7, 24.4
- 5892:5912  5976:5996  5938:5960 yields -1.5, 21.2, 24.5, 24.3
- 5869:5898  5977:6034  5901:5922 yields -2.3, 21.4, 24.5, 24.2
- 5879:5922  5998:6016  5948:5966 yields -0.4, 22.2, 24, 24.4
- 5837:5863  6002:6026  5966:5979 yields -0.4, 24.2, 24.6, 23.7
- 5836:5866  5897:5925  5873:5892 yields 1.6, 24.3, 22.1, 23.9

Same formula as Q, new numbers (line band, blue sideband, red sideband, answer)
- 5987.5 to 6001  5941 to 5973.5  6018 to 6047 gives 0.10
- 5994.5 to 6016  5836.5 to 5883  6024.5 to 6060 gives 0.84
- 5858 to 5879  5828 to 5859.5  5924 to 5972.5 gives 0.31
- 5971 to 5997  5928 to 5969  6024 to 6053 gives 0.69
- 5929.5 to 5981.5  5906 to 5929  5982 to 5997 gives 0.98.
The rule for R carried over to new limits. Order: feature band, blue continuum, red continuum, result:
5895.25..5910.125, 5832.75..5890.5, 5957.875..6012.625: 0.13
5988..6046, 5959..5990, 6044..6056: 0.03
